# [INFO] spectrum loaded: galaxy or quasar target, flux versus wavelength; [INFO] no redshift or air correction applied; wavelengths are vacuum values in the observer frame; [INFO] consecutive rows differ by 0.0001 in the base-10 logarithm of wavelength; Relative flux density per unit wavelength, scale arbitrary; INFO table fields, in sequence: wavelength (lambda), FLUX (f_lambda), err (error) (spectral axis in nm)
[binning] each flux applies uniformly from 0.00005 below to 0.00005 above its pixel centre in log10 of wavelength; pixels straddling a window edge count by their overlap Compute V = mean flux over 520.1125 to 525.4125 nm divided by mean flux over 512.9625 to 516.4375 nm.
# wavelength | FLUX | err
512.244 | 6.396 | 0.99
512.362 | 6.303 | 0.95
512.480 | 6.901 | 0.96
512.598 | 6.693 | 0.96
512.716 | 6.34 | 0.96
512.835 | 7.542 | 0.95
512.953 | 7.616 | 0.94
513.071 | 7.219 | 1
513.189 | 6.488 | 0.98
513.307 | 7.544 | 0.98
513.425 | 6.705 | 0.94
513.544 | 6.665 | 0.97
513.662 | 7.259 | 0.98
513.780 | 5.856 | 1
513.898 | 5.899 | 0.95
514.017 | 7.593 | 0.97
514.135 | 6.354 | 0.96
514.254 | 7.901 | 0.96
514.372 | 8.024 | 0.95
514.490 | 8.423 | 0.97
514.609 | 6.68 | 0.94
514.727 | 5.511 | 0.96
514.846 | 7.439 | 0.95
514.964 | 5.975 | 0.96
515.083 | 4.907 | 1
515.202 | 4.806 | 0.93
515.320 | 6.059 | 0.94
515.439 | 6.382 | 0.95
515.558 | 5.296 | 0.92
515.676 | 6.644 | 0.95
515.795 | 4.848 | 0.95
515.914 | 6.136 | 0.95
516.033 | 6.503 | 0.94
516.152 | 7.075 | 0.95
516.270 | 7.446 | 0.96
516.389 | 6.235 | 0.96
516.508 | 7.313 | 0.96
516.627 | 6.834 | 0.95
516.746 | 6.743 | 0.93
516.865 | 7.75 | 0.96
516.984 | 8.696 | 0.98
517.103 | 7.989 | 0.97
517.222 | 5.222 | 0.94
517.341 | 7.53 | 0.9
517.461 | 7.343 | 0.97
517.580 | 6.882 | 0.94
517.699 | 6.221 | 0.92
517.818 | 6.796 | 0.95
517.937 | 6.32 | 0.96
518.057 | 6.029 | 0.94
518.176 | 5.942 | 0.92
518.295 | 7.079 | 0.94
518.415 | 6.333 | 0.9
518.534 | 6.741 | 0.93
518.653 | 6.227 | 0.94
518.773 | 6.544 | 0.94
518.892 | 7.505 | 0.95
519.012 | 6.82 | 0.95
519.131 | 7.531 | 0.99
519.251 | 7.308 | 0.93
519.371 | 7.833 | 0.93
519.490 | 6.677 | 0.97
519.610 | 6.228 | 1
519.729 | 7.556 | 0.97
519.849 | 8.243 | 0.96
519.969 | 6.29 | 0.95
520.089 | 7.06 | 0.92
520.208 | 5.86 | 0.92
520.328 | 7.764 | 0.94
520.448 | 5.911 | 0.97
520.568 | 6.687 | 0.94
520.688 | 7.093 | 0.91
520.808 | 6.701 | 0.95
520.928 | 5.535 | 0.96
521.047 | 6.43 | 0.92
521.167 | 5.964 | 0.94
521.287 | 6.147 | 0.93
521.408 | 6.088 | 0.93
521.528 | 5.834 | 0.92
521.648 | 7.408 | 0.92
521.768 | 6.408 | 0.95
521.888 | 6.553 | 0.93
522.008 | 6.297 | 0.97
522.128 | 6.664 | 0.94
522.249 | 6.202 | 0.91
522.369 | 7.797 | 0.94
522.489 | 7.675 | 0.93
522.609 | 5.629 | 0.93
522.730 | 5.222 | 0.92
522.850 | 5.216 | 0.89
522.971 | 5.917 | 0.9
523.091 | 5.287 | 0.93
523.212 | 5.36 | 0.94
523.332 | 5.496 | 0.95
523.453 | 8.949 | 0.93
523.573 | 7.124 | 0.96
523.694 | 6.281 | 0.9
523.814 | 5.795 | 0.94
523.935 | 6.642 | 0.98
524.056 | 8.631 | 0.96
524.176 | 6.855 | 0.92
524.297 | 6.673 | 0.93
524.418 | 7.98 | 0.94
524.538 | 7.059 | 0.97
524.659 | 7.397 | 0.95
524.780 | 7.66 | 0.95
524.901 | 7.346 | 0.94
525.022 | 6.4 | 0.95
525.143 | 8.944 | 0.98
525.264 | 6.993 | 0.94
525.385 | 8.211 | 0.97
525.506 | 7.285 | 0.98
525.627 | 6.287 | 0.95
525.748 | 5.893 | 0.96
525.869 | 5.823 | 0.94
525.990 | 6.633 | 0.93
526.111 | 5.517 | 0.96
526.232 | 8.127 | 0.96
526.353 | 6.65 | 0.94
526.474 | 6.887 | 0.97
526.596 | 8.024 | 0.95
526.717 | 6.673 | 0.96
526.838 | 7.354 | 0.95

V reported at 1.02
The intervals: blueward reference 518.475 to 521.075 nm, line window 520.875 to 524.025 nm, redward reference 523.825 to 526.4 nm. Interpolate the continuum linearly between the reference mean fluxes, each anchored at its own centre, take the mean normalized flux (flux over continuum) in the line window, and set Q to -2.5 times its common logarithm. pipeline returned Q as 0.10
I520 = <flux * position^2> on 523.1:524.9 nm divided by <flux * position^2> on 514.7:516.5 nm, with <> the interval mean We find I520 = 1.17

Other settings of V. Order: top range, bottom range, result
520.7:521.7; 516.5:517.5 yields 0.87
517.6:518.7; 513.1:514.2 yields 0.96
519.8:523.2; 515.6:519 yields 0.95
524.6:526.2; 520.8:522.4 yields 1.09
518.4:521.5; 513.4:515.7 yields 1.03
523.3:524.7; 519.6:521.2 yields 1.06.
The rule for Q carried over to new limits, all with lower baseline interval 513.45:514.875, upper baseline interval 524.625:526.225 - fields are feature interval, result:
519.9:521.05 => 0.07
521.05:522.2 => 0.10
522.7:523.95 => 0.14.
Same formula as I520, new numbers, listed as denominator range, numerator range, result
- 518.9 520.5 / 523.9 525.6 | 1.08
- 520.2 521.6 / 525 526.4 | 1.11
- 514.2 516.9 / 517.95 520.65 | 1.06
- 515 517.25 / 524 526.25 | 1.14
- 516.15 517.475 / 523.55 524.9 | 1.02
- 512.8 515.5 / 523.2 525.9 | 1.09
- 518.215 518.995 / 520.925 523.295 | 0.93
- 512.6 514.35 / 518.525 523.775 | 0.98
